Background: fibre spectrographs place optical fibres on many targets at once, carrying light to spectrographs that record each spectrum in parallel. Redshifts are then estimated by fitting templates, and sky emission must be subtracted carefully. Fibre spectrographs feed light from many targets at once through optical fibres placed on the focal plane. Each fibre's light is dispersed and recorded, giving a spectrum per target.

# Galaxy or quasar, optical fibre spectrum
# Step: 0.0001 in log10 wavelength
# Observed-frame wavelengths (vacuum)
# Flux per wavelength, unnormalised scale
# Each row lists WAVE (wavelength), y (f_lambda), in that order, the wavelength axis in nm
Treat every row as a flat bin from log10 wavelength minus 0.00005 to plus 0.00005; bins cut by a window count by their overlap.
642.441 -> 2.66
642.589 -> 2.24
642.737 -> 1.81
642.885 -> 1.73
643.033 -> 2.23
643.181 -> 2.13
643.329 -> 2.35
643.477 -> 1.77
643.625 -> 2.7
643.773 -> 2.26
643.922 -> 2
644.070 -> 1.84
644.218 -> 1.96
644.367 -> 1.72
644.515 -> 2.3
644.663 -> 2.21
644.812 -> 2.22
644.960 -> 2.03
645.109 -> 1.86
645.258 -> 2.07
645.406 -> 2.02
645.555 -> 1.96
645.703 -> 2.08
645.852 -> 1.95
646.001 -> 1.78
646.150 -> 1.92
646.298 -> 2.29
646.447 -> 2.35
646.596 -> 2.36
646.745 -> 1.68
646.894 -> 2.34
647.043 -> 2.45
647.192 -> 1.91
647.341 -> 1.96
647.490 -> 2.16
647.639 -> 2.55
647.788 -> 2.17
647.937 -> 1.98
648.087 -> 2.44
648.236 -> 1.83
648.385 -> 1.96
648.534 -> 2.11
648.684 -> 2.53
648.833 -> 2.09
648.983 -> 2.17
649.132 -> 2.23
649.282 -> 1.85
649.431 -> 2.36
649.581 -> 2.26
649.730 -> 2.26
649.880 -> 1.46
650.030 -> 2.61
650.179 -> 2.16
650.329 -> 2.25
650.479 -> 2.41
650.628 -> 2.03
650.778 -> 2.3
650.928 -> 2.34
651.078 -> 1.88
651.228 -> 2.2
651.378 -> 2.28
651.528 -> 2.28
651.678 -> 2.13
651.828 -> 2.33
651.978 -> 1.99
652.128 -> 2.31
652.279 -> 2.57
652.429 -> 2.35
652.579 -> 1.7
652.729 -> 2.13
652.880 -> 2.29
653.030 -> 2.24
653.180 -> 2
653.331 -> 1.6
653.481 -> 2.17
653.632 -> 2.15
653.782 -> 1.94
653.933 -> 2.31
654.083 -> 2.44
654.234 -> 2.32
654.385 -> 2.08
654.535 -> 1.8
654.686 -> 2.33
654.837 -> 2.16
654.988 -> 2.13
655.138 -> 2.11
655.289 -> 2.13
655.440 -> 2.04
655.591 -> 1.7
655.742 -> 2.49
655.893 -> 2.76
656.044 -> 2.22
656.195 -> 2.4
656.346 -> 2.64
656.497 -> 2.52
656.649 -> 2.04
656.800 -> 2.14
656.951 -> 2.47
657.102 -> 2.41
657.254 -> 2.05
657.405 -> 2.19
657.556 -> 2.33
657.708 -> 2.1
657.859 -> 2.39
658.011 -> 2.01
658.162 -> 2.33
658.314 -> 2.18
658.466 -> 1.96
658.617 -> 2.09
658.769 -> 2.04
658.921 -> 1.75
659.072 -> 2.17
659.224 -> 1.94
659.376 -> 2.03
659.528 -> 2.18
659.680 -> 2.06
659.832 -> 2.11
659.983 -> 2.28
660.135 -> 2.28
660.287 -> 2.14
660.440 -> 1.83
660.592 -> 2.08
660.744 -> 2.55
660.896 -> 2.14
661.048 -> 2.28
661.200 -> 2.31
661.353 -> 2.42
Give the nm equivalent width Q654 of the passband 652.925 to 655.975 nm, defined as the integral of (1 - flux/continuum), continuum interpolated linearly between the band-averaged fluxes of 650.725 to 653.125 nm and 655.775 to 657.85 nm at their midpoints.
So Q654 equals 0.17 nm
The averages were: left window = 2.2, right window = 2.33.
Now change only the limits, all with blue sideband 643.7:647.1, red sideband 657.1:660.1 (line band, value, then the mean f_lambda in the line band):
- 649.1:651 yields -0.094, 2.19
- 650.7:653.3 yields -0.109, 2.18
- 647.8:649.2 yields -0.045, 2.15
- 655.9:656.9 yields -0.115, 2.36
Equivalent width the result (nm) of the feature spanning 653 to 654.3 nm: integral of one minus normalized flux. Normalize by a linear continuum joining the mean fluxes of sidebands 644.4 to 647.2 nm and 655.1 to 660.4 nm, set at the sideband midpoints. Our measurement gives 0.02 nm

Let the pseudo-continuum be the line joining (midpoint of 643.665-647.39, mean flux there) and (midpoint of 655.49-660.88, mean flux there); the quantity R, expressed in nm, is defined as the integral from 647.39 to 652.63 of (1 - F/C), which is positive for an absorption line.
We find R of -0.19 nm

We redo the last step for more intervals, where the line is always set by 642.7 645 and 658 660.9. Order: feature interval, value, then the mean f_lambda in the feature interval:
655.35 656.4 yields -0.10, 2.31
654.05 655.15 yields -0.03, 2.16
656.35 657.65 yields -0.11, 2.29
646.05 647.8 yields -0.07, 2.17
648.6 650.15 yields -0.06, 2.18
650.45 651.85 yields -0.07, 2.21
